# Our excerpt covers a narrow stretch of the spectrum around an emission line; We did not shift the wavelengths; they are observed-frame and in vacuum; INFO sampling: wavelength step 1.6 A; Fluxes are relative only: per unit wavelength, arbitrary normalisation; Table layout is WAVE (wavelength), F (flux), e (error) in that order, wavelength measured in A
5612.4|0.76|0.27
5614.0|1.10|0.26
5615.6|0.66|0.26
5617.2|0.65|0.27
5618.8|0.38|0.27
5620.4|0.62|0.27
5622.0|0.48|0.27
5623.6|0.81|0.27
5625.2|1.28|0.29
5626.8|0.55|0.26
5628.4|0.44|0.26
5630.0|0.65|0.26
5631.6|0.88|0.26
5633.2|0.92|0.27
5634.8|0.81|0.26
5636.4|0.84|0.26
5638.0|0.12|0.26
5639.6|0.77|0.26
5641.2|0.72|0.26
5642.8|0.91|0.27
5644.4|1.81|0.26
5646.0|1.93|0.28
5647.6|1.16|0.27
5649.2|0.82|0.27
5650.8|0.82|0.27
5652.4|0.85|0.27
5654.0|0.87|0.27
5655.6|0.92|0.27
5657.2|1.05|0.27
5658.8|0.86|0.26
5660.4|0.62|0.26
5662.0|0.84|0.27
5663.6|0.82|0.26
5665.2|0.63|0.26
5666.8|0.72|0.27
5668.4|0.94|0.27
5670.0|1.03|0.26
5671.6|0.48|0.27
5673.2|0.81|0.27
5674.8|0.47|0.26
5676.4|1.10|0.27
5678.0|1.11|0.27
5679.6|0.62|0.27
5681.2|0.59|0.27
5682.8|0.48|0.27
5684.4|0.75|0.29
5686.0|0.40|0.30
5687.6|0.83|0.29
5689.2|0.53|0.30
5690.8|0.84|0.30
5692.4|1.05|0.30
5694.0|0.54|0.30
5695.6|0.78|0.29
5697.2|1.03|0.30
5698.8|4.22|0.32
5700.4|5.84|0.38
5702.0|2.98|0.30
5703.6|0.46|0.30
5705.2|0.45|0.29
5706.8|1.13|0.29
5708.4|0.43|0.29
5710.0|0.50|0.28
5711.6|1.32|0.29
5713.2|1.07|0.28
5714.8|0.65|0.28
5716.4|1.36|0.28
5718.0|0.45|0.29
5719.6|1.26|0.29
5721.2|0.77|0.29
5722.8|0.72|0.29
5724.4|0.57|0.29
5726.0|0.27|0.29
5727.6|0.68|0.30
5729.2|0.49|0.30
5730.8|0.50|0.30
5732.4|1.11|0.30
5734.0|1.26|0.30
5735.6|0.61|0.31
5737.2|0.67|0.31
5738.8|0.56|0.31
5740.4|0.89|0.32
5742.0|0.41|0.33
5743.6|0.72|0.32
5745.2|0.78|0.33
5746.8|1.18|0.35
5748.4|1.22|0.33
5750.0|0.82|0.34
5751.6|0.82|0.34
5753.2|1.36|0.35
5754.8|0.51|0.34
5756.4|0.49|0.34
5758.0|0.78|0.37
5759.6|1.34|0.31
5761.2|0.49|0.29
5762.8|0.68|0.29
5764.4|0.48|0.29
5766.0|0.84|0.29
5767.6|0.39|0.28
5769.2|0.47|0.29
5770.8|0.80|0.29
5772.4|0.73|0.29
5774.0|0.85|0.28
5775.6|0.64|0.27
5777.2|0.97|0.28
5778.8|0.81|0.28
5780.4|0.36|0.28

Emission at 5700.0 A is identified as [O III]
